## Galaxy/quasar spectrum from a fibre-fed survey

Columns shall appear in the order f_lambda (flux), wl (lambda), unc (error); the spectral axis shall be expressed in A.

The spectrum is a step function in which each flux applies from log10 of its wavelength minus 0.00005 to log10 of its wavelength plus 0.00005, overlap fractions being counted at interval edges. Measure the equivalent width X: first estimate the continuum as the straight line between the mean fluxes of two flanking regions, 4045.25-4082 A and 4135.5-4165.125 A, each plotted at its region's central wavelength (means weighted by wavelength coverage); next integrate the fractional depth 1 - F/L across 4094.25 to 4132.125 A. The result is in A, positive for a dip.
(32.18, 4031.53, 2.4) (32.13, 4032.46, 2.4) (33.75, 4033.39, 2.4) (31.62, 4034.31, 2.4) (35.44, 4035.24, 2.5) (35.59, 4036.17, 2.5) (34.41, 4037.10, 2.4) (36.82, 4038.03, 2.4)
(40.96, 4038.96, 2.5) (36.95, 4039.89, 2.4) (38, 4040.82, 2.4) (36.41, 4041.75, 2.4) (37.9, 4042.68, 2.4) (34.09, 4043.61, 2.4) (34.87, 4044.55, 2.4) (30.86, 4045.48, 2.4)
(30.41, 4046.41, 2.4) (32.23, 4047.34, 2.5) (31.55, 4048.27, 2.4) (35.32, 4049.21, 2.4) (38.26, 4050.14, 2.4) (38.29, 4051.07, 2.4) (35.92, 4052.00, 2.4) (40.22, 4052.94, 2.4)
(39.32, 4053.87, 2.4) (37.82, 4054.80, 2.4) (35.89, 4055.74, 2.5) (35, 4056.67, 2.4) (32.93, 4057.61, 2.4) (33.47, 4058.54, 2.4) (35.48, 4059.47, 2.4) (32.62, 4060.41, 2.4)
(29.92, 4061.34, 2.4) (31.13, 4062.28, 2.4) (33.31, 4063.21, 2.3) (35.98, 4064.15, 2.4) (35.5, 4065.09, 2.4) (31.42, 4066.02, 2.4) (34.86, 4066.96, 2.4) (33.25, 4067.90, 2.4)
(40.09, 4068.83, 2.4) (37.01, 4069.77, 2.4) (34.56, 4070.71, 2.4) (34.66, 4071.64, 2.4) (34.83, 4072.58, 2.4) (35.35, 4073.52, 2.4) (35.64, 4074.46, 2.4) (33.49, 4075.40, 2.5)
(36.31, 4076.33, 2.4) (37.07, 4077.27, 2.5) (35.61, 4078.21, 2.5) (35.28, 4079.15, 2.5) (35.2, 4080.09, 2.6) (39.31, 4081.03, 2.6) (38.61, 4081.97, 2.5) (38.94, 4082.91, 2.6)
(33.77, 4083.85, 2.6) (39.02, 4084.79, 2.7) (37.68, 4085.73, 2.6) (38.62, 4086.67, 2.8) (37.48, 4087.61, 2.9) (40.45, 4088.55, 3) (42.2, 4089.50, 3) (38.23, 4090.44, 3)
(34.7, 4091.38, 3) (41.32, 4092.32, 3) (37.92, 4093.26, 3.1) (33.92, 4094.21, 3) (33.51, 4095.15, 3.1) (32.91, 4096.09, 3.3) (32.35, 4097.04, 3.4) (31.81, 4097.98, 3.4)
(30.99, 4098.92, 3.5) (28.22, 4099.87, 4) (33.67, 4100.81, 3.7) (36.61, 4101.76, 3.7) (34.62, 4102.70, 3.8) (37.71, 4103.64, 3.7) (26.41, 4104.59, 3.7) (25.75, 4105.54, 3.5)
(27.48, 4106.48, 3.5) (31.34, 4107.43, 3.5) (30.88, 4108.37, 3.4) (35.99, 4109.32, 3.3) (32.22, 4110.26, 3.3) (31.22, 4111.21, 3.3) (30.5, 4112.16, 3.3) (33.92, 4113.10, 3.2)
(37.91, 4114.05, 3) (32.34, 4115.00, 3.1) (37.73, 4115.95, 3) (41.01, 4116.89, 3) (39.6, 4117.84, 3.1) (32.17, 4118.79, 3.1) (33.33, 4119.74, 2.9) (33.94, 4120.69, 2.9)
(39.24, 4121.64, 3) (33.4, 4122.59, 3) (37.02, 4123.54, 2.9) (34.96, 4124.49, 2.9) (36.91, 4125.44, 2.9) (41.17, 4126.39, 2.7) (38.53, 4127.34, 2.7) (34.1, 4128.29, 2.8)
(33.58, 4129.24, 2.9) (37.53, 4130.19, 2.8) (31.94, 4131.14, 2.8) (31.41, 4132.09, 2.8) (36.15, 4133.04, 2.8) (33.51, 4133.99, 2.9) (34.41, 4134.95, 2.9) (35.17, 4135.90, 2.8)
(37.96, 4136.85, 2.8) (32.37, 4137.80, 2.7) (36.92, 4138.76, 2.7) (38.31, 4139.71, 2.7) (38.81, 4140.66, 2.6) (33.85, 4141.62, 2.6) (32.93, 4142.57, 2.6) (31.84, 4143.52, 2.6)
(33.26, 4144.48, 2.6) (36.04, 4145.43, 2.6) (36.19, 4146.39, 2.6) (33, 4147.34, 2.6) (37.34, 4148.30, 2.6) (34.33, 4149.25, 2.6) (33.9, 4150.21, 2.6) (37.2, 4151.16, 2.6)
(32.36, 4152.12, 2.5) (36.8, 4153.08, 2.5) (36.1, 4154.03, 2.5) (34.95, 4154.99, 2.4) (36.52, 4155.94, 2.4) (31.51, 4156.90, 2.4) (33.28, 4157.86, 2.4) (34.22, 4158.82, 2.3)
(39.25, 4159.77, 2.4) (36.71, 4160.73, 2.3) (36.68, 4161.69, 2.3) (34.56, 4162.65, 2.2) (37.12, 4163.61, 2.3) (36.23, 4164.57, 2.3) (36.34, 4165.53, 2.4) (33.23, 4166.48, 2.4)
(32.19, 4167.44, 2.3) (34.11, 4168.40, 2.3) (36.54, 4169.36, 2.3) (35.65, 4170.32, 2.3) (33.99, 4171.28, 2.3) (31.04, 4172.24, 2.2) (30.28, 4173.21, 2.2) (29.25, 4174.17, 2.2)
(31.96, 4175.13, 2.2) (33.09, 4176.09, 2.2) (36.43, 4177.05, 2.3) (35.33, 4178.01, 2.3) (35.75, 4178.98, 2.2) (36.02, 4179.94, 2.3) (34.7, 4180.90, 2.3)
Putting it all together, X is 1.40 A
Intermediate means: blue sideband 35.1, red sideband 35.3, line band 33.9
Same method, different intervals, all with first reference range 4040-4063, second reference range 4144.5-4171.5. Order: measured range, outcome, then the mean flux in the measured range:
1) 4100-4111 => 0.99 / 31.9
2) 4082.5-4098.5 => -0.77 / 36.7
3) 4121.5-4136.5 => -0.16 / 35.5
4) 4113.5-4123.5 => -0.28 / 36.1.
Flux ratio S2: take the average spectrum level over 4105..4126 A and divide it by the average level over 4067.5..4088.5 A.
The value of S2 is 0.93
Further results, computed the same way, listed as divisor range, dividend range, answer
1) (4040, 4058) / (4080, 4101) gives 1.02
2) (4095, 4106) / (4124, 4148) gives 1.10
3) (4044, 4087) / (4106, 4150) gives 0.99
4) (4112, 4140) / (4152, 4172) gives 0.99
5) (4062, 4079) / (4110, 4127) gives 1.01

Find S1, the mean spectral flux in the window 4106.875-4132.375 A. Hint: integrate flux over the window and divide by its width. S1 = 35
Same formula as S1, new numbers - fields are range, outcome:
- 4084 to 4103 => 35.8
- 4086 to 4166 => 35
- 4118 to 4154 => 35.2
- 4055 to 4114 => 34.6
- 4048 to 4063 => 35.2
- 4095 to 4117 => 32.7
